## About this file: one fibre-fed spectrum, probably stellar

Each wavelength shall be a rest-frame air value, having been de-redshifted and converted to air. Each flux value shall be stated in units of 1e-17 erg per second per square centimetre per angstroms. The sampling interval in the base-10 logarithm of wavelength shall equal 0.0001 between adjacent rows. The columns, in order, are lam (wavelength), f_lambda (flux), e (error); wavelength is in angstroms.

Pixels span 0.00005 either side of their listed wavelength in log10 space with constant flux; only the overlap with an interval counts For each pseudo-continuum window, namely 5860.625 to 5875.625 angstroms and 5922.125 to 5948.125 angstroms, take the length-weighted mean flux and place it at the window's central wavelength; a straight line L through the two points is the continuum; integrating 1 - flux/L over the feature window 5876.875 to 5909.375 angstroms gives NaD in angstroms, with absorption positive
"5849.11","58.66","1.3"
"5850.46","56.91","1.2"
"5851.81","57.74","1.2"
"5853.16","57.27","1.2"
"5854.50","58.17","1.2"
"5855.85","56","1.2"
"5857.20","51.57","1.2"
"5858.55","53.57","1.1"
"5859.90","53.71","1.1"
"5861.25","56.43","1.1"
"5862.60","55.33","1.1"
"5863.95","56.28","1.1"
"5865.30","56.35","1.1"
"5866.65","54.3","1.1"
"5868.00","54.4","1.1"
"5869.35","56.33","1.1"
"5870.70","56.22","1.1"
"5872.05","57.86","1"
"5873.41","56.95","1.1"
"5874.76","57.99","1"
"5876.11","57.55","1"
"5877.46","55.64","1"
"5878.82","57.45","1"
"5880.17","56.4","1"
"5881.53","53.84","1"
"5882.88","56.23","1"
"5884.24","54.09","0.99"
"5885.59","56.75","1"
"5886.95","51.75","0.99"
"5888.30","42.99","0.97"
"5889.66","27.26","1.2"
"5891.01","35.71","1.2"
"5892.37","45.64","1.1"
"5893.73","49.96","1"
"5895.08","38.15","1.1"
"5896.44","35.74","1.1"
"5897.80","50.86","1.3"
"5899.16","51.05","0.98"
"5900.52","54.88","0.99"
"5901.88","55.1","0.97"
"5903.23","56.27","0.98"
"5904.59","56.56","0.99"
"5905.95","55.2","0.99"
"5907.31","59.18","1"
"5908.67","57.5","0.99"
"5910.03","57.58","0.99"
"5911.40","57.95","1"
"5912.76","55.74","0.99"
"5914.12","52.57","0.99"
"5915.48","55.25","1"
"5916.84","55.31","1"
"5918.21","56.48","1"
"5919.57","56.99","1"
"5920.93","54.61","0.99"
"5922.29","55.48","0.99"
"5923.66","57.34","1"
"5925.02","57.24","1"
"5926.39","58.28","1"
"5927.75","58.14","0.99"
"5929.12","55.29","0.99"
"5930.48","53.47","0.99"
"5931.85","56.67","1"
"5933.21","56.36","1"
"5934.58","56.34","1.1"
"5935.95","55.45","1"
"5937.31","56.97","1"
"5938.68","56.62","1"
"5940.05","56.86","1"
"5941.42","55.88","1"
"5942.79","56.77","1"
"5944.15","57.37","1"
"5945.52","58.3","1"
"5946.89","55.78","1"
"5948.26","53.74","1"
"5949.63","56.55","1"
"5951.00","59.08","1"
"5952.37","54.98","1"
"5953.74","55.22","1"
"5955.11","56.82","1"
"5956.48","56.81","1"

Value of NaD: 3.33 angstroms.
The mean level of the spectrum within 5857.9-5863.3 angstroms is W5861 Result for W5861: 54.8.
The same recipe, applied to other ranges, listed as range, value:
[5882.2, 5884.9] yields 55.1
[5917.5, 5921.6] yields 56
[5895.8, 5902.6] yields 49.7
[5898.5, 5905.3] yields 54.8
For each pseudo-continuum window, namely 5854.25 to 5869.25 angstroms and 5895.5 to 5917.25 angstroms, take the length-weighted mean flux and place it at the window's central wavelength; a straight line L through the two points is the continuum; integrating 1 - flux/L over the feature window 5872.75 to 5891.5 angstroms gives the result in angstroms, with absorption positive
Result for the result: 1.0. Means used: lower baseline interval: 55.1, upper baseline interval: 54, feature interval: 51.6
